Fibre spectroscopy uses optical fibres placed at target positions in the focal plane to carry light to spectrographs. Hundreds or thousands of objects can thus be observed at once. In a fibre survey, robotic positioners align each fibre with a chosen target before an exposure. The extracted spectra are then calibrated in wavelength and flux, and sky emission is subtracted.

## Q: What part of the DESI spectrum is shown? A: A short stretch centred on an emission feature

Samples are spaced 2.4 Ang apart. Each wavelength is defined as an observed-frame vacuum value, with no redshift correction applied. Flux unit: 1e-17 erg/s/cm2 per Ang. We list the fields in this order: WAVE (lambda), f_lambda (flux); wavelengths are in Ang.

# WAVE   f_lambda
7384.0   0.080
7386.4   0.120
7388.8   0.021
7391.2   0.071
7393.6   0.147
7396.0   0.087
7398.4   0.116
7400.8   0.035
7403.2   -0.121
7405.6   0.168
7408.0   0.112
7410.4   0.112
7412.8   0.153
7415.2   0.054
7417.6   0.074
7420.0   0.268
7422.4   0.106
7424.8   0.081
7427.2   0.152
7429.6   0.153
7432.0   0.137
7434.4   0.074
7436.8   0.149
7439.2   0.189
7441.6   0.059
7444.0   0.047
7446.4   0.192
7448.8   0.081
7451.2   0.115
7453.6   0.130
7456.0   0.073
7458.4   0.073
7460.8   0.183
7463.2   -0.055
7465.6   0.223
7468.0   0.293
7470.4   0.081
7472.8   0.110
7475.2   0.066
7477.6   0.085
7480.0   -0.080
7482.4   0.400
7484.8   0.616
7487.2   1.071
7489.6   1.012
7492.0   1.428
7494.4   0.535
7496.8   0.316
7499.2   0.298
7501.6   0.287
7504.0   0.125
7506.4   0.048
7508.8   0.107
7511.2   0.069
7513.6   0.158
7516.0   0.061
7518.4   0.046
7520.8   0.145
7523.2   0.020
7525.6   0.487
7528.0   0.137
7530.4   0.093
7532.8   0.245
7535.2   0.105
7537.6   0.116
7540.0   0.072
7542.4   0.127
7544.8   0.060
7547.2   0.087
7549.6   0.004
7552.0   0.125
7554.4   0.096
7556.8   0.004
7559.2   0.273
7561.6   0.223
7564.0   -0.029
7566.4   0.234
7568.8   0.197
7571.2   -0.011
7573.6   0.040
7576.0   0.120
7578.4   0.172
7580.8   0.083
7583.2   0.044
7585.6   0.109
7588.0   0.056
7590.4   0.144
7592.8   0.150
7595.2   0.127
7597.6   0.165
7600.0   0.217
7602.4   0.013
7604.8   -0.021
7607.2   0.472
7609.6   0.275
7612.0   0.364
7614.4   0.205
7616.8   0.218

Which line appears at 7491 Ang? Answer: [O II] 3727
